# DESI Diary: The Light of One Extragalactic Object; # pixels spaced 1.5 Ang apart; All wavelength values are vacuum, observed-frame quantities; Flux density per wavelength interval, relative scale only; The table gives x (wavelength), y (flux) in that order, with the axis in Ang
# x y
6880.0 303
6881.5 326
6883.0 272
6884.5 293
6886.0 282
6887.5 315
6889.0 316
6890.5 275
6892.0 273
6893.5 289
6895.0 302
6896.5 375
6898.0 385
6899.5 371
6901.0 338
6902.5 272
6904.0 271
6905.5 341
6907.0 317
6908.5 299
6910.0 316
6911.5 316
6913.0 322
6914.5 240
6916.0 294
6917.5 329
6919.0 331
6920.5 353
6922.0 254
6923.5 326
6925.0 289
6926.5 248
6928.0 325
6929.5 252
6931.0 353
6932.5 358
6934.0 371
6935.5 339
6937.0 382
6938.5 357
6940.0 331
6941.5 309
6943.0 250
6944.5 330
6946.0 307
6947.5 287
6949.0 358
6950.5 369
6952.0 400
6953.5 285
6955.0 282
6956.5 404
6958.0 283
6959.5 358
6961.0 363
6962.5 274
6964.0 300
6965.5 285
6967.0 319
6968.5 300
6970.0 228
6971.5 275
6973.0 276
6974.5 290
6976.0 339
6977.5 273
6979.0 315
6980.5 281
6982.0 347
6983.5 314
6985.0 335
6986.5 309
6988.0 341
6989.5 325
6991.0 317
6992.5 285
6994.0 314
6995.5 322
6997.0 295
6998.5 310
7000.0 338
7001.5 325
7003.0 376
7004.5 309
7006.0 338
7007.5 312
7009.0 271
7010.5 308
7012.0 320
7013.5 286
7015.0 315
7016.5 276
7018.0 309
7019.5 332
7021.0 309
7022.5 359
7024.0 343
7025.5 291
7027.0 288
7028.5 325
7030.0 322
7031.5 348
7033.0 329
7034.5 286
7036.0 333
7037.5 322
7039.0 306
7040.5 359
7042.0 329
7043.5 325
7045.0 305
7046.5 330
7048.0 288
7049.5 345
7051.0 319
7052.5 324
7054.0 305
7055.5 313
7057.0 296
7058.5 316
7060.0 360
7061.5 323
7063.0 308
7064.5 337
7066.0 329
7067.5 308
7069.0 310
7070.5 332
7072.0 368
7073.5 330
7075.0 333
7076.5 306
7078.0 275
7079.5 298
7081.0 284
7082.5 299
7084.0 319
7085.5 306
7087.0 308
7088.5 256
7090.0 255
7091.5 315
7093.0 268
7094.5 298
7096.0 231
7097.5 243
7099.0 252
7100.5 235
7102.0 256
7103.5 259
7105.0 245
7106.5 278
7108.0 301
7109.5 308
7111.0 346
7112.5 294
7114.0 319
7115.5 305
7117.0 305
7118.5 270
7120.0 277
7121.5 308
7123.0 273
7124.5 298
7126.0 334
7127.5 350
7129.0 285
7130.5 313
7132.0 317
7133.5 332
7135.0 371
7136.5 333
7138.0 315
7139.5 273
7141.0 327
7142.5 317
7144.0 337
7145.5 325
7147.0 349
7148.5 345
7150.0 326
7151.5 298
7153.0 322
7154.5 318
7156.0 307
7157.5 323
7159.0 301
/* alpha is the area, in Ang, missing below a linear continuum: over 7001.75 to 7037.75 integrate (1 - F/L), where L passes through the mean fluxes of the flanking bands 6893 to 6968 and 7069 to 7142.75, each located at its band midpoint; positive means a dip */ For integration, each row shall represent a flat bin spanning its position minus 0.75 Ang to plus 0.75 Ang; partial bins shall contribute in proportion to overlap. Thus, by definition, -0.9 Ang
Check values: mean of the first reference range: 320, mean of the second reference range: 298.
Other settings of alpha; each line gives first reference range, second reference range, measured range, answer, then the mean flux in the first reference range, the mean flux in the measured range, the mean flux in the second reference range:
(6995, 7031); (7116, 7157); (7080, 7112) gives 3.69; 316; 279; 316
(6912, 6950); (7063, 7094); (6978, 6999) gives -0.14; 316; 315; 307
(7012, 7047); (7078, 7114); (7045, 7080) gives -2.29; 319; 320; 281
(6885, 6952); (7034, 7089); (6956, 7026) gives 0.96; 317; 312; 316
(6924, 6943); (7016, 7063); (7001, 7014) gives 0.18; 323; 317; 320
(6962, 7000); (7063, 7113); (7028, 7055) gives -2.19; 304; 322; 294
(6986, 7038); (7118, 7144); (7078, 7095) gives 1.27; 317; 291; 312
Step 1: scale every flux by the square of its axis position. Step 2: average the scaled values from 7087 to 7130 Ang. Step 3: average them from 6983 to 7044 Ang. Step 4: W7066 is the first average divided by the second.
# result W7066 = 0.92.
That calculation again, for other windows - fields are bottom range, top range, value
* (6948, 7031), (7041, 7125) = 0.98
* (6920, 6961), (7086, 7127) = 0.91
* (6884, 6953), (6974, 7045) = 1.02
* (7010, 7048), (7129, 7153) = 1.05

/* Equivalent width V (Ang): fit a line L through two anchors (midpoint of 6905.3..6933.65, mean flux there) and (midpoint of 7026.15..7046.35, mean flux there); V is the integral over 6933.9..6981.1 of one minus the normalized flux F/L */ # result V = -0.4 Ang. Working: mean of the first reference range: 309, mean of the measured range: 316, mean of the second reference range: 321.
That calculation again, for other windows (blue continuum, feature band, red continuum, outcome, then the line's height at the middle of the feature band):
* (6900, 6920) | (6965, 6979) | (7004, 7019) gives 0.8 Ang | 306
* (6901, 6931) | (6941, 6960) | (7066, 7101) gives -1.5 Ang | 300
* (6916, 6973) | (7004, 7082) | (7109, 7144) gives -0.7 Ang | 314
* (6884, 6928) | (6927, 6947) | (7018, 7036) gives -1.0 Ang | 312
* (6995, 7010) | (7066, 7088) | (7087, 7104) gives -3.1 Ang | 274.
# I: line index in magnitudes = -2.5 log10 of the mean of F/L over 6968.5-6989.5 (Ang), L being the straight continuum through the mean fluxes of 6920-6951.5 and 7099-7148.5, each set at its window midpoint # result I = 0.05 mag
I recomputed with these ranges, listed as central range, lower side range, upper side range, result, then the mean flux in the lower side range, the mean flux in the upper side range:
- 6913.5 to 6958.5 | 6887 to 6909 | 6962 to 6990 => -0.04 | 316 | 301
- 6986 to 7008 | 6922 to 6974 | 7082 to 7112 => -0.06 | 316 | 279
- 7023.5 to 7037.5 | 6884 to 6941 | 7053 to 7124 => -0.05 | 316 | 297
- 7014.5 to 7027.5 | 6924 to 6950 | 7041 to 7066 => 0.02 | 321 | 321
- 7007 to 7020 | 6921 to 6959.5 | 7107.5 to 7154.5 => 0.06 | 323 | 315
